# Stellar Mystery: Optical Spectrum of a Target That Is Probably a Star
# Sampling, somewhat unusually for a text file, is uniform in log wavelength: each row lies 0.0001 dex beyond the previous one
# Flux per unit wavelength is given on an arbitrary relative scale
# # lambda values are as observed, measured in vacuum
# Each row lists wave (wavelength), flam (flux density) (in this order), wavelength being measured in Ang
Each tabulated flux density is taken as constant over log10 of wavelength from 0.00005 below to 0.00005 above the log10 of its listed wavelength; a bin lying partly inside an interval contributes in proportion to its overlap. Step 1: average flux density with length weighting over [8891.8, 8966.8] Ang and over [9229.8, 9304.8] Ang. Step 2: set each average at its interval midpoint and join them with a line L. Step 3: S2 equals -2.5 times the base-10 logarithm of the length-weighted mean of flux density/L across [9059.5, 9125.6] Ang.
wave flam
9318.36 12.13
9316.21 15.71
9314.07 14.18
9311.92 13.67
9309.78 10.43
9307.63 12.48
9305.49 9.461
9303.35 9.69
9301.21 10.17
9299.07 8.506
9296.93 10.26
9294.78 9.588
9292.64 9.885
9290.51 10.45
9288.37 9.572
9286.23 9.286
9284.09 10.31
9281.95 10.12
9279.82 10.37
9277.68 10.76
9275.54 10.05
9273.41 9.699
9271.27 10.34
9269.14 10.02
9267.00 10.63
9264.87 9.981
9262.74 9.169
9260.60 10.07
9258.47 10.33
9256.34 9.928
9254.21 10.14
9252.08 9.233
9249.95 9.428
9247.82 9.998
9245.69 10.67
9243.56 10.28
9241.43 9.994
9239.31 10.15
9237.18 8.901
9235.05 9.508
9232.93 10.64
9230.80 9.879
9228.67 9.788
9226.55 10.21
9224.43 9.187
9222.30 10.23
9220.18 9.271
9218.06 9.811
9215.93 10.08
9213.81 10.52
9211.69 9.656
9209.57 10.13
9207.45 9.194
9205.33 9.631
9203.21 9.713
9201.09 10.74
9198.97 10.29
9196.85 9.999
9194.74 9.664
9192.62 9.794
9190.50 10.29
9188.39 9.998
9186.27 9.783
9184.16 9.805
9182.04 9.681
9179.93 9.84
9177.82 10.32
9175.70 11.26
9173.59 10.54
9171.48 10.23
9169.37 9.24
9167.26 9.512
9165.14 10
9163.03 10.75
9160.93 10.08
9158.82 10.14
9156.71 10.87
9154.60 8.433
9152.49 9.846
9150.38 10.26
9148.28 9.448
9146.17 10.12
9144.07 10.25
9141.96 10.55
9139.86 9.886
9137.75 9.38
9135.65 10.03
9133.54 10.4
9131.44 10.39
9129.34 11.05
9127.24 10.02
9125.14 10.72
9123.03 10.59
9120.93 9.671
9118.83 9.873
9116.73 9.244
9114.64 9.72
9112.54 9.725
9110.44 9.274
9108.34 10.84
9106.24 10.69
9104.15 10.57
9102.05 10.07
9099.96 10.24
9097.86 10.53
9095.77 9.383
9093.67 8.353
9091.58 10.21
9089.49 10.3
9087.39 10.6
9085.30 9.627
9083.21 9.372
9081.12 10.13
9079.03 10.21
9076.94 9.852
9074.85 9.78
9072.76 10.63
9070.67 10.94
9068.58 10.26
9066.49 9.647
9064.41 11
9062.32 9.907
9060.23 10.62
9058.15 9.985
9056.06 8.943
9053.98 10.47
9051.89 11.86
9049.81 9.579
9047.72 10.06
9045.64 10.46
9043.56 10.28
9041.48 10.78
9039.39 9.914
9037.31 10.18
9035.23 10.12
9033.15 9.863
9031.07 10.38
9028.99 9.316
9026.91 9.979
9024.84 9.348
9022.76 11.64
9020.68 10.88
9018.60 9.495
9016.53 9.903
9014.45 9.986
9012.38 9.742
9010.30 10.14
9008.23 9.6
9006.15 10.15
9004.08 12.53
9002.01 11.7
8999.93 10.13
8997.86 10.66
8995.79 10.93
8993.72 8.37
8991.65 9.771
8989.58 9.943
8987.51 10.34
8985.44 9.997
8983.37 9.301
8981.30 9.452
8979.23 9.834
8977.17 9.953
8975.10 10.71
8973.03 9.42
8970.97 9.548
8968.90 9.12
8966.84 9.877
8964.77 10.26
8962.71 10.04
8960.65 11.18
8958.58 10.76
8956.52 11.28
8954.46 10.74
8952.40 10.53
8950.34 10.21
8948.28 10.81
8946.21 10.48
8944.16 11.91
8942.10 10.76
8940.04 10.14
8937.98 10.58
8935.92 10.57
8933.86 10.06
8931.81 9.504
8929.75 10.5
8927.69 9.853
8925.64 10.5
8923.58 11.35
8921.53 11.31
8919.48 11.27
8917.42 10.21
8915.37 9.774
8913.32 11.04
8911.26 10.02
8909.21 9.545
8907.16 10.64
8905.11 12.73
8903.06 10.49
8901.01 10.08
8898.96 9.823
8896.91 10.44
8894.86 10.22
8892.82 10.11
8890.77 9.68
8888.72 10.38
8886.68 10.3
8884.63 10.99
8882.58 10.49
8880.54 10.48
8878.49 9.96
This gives 0.02 mag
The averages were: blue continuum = 10.5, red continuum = 9.94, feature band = 10.1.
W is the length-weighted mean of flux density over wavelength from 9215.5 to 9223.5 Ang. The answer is 9.81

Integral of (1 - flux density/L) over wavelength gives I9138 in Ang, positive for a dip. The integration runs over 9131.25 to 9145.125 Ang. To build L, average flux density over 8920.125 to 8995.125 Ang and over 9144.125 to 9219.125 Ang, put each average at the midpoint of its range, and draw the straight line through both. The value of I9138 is -0.1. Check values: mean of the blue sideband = 10.3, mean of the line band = 10.1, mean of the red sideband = 9.99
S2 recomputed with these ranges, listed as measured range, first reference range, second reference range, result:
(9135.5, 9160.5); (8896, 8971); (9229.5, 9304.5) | 0.02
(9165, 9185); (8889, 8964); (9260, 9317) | 0.05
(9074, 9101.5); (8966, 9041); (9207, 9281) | 0.01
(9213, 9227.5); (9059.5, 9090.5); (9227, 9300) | 0.01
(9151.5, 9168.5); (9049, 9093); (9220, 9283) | 0.01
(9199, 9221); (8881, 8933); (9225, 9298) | 0.02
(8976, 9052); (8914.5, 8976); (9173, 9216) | 0.02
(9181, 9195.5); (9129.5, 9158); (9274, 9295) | 0.02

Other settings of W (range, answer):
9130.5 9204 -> 10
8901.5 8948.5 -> 10.6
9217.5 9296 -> 9.94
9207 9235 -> 9.89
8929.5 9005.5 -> 10.3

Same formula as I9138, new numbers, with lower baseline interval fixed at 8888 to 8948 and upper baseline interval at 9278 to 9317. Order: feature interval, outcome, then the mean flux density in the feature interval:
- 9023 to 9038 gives 0.84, 9.97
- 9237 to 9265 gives 2.13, 9.9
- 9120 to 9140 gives 0.76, 10.2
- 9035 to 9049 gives 0.42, 10.2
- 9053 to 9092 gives 1.71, 10.1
